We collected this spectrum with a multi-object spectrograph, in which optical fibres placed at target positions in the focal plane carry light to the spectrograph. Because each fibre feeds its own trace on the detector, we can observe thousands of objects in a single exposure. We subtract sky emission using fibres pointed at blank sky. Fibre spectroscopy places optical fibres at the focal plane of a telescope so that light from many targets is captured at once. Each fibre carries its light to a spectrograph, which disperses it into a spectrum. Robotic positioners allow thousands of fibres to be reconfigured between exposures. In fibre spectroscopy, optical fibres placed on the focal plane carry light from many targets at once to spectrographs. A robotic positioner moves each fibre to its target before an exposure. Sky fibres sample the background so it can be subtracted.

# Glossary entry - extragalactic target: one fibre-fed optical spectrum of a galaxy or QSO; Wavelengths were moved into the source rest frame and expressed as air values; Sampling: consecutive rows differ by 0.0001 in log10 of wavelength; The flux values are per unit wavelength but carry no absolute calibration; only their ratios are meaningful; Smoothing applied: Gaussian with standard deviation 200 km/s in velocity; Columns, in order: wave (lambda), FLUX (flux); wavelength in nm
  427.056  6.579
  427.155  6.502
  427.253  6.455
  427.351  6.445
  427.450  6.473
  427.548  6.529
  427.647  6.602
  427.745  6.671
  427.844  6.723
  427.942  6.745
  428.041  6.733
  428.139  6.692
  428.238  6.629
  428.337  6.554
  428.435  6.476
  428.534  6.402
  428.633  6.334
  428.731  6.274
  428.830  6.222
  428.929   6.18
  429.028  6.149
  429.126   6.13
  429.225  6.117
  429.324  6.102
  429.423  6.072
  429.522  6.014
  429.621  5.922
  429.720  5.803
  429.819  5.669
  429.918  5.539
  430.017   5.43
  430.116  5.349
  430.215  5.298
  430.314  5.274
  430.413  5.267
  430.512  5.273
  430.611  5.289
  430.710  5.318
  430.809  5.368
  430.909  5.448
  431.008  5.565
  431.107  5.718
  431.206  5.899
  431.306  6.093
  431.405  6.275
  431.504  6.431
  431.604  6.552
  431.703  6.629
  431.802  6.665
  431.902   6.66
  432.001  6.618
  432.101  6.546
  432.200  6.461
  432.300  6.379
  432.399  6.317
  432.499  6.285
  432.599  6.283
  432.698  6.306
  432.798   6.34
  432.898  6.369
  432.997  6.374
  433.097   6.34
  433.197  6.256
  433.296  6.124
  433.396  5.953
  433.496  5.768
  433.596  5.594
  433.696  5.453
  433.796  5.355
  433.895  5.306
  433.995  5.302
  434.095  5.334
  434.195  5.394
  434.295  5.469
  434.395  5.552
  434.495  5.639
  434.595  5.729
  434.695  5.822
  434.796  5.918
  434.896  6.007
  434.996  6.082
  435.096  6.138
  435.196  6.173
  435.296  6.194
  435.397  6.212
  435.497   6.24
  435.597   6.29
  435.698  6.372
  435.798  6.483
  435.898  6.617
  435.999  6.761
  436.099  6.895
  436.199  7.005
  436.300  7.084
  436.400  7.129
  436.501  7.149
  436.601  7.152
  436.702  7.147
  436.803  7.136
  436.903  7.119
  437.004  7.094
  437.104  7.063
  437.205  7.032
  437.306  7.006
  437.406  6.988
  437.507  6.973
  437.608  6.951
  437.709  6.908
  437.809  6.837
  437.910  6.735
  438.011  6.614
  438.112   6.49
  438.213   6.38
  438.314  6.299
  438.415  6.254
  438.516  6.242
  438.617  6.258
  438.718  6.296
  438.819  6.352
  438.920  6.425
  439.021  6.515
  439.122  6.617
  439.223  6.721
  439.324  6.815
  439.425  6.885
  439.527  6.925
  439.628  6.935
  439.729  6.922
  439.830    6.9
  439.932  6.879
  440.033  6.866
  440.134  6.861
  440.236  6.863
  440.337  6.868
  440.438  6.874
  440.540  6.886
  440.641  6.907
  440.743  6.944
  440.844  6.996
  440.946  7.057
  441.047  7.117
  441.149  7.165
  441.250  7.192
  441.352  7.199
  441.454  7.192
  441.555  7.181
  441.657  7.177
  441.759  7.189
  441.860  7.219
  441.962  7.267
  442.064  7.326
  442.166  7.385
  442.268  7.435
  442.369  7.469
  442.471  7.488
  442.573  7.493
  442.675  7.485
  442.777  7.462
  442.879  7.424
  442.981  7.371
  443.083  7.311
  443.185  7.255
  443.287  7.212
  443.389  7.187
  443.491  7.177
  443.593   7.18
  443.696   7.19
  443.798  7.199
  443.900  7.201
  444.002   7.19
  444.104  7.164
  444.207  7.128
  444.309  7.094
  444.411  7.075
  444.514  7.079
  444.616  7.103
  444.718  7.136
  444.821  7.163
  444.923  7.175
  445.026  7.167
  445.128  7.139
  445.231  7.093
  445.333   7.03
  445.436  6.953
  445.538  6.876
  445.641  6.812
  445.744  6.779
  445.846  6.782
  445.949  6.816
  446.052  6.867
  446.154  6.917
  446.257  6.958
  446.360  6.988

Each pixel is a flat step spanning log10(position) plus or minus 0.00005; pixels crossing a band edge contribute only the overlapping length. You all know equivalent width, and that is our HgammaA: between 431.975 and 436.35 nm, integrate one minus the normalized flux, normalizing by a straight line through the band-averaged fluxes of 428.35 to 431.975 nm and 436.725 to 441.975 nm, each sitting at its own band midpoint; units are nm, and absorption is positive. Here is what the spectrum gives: 0.15 nm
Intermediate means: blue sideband 5.93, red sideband 6.86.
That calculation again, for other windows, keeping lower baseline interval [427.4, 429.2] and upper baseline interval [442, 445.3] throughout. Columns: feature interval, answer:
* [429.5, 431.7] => 0.300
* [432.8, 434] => 0.149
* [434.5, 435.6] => 0.123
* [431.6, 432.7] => 0.030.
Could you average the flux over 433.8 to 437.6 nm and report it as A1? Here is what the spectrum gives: 6.4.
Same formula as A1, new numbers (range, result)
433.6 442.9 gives 6.68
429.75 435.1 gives 5.88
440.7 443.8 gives 7.26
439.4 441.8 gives 7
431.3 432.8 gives 6.44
